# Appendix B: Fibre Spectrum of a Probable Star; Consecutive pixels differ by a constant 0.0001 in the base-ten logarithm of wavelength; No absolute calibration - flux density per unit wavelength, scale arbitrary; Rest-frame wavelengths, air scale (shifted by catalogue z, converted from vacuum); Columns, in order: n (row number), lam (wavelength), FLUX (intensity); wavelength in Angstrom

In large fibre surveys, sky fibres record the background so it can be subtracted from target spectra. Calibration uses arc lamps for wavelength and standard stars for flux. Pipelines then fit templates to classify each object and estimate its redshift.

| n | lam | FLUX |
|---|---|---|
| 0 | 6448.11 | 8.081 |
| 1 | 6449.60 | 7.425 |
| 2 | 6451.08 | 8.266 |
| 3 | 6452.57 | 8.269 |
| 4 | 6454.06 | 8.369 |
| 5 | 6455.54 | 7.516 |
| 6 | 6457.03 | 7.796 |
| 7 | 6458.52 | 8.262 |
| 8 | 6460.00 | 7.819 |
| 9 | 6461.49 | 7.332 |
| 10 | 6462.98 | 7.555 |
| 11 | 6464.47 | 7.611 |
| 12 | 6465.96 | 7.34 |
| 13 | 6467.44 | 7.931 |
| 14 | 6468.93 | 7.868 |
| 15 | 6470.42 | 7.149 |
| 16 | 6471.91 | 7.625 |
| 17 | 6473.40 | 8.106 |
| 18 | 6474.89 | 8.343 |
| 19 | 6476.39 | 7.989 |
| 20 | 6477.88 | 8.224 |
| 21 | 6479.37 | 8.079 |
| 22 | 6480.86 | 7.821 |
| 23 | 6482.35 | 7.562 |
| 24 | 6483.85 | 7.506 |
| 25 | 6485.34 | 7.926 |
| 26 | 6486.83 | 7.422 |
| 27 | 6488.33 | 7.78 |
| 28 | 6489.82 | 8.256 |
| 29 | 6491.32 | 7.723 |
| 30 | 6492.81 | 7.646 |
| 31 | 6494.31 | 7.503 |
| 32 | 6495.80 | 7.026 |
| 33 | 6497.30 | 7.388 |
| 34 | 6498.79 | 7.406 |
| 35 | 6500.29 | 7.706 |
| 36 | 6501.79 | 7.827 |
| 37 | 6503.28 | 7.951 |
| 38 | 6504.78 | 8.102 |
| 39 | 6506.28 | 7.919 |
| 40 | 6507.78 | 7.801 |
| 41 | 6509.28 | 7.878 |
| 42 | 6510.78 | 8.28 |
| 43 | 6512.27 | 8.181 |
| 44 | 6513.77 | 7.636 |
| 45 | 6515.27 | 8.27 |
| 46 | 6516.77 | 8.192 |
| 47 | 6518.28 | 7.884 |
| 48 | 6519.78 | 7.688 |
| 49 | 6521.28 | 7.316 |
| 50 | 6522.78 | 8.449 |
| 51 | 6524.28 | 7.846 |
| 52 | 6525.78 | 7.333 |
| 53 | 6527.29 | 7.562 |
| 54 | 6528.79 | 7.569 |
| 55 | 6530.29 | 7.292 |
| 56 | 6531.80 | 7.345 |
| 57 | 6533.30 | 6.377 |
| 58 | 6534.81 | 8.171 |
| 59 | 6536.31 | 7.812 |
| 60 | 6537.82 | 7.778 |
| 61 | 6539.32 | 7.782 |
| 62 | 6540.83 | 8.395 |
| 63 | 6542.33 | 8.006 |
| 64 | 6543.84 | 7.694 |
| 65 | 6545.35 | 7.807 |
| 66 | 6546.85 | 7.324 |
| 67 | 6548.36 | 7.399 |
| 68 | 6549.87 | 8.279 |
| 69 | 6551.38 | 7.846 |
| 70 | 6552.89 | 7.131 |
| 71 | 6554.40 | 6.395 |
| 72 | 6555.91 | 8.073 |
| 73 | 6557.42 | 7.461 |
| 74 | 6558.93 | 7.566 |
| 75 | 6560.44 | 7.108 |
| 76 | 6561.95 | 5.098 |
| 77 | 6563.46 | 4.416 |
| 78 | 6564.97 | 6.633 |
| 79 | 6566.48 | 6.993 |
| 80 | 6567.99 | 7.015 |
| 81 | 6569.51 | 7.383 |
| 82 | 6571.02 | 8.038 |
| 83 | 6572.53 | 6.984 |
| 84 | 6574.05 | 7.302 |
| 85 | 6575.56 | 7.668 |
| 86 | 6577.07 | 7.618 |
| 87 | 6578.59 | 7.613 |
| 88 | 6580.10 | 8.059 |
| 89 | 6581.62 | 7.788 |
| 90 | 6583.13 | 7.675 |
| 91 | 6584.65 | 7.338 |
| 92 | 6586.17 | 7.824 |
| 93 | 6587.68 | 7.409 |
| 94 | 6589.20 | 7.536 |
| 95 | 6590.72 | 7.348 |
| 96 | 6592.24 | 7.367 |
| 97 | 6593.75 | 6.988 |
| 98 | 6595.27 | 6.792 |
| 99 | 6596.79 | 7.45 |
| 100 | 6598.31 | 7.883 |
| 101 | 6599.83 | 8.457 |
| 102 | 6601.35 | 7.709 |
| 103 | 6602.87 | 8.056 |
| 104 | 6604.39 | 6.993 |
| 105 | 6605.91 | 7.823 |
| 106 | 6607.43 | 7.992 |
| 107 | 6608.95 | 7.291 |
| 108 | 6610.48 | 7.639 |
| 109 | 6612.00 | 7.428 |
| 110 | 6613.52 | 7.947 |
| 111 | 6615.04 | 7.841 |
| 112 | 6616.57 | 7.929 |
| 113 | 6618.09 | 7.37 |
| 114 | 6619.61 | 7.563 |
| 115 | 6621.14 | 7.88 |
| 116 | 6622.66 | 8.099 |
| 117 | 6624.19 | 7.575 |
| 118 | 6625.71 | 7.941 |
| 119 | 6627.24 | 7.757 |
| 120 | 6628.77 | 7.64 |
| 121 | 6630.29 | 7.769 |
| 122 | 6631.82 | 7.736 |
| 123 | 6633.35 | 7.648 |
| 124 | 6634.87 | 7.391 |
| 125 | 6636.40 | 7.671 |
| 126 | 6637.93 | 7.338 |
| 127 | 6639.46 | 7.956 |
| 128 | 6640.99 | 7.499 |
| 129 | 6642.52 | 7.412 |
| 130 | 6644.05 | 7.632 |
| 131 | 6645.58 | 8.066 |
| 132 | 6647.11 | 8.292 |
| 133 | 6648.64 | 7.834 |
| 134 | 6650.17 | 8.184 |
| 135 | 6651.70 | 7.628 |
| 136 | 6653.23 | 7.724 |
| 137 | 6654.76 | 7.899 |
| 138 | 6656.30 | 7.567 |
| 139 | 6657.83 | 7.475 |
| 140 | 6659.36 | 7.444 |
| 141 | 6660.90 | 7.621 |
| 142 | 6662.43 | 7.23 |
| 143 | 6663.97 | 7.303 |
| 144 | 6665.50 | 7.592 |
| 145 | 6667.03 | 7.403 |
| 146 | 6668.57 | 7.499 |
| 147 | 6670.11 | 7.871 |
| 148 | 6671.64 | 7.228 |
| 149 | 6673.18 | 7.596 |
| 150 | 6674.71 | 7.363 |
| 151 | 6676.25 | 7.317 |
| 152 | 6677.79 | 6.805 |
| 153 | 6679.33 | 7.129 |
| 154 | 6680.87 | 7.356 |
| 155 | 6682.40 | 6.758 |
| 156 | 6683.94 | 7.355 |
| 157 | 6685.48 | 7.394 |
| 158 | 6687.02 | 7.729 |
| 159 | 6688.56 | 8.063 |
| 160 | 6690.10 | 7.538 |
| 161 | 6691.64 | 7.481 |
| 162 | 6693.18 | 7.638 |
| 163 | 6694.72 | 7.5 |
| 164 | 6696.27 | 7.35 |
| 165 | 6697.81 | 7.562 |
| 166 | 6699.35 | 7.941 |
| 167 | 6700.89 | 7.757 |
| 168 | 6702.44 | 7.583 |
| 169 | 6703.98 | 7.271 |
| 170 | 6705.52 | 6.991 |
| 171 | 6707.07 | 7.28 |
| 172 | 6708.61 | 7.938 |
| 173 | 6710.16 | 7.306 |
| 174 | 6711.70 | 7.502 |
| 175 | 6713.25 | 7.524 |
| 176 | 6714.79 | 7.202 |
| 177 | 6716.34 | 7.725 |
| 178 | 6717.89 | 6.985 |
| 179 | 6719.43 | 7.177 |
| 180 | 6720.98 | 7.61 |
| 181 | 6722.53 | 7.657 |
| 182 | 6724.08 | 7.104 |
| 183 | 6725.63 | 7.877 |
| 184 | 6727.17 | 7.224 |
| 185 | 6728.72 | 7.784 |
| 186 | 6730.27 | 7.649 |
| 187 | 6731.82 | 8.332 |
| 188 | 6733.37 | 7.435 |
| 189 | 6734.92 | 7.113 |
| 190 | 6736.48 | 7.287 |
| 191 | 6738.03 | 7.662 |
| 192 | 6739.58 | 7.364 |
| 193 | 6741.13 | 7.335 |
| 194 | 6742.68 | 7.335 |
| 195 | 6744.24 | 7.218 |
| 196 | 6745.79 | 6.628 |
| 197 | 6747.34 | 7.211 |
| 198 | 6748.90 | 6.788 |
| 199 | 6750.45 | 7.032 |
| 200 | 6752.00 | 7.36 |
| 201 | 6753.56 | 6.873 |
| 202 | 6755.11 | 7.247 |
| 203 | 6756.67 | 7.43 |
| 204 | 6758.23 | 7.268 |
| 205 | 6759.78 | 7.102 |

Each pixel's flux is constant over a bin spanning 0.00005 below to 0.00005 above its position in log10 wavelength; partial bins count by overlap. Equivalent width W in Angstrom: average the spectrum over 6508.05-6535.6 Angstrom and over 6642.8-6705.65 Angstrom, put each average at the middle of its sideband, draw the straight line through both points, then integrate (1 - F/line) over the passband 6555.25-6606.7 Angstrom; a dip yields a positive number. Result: 2.2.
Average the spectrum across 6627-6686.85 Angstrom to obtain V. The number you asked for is 7.55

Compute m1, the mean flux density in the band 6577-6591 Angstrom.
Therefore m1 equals 7.63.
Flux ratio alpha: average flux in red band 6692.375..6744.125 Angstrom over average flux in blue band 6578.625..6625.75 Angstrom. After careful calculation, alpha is 0.98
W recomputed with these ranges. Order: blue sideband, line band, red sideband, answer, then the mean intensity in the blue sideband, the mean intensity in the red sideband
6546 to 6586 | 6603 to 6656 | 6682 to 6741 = -2.6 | 7.25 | 7.49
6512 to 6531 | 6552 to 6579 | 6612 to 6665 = 2.5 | 7.78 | 7.7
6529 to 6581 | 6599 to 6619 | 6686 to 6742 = -0.9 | 7.35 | 7.51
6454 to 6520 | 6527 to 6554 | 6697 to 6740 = 0.4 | 7.8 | 7.5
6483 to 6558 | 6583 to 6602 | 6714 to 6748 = 0.2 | 7.71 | 7.41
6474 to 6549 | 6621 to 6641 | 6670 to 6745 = -0.4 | 7.76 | 7.45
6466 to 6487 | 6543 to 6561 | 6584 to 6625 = 0.4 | 7.82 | 7.61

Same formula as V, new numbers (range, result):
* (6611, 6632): 7.75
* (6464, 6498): 7.73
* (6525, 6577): 7.33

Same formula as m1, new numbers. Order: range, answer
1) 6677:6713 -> 7.45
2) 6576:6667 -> 7.65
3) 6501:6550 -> 7.79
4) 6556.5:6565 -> 6.39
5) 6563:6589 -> 7.32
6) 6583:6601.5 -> 7.51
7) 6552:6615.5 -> 7.36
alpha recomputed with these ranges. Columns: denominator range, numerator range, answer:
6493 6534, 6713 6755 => 0.96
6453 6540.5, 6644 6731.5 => 0.97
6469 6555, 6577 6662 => 0.99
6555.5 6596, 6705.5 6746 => 1.03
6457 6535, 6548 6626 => 0.96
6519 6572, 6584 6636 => 1.03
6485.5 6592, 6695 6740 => 0.99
